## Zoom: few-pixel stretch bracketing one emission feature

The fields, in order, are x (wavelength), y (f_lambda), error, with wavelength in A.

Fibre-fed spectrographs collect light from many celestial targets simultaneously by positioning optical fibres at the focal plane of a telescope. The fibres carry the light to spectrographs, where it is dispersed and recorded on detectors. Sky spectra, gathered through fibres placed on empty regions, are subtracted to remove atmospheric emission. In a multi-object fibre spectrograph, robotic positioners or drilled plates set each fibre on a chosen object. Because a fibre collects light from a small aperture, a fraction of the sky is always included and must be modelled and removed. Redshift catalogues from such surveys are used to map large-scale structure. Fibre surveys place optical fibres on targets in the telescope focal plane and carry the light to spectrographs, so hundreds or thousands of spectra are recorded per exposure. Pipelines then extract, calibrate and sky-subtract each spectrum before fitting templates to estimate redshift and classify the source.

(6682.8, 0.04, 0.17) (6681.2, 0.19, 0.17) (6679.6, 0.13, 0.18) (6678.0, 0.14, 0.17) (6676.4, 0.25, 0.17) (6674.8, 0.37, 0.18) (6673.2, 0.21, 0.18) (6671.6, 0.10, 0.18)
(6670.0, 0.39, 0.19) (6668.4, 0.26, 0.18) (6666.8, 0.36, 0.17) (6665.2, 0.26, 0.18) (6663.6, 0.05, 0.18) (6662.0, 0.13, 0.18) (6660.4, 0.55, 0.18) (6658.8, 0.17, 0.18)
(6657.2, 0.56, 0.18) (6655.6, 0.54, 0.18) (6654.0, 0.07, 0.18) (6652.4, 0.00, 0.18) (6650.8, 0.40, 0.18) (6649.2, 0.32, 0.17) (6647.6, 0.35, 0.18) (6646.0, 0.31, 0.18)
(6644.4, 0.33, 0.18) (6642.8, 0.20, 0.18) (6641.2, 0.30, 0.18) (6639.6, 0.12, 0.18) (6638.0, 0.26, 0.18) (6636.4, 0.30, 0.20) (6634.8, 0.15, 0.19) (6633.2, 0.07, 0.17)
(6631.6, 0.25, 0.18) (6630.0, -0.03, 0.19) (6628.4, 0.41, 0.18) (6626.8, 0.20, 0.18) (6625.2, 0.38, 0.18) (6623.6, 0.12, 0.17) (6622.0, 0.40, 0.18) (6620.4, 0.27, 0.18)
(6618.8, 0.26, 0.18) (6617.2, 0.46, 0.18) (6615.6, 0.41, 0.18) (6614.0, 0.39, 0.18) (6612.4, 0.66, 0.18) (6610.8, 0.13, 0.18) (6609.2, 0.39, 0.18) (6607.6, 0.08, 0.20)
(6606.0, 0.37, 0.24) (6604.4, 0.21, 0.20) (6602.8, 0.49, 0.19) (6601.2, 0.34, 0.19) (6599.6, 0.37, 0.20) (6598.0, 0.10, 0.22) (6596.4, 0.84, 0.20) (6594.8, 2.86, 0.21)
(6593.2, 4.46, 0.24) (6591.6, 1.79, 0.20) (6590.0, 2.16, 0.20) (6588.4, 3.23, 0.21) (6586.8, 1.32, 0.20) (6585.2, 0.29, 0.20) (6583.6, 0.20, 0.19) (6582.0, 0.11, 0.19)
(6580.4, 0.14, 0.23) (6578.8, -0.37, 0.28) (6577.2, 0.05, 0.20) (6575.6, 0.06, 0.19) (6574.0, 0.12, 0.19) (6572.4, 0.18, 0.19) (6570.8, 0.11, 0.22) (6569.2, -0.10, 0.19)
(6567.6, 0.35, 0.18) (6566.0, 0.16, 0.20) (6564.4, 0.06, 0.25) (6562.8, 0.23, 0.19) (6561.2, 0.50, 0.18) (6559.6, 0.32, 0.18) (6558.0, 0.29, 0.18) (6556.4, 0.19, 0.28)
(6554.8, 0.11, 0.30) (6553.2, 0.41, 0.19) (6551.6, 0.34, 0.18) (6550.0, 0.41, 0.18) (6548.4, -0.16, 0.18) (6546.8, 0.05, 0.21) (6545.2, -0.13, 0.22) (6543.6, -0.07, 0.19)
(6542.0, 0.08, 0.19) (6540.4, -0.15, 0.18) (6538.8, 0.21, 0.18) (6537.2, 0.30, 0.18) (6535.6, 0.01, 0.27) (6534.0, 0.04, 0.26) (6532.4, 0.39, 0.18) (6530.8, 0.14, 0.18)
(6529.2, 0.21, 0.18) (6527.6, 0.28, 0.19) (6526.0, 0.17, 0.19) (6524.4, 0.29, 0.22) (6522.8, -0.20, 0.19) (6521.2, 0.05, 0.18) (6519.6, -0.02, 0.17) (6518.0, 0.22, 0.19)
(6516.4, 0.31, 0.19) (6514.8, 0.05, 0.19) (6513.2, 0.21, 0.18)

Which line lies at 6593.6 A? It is [O II] 3727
